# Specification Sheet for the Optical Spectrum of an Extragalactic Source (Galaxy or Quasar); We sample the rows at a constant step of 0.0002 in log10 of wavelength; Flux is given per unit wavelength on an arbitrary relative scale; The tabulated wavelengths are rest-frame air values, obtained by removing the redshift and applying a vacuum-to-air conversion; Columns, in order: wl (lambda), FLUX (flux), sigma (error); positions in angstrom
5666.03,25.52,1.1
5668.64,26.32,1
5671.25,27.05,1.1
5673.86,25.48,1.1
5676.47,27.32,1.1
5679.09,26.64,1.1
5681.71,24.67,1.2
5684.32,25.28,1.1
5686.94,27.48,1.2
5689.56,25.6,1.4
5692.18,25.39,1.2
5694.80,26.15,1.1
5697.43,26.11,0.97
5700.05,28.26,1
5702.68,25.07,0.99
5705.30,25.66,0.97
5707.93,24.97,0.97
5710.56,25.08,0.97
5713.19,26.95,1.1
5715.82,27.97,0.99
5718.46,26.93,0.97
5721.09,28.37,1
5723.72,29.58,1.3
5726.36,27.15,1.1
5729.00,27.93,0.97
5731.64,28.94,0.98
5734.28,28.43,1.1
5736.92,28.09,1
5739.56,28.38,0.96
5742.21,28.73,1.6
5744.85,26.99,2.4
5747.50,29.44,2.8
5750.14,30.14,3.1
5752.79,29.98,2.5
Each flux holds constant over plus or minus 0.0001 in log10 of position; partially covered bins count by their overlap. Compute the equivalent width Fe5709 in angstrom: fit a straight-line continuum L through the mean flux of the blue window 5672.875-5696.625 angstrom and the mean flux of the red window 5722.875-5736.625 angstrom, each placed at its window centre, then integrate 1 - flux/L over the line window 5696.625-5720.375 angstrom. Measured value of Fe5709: 0.73 angstrom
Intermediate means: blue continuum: 26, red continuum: 28.3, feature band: 26.4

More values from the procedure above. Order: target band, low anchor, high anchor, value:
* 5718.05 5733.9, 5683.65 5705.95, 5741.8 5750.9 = -0.3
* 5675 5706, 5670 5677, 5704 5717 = 0.2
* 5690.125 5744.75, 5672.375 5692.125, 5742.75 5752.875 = 0.9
